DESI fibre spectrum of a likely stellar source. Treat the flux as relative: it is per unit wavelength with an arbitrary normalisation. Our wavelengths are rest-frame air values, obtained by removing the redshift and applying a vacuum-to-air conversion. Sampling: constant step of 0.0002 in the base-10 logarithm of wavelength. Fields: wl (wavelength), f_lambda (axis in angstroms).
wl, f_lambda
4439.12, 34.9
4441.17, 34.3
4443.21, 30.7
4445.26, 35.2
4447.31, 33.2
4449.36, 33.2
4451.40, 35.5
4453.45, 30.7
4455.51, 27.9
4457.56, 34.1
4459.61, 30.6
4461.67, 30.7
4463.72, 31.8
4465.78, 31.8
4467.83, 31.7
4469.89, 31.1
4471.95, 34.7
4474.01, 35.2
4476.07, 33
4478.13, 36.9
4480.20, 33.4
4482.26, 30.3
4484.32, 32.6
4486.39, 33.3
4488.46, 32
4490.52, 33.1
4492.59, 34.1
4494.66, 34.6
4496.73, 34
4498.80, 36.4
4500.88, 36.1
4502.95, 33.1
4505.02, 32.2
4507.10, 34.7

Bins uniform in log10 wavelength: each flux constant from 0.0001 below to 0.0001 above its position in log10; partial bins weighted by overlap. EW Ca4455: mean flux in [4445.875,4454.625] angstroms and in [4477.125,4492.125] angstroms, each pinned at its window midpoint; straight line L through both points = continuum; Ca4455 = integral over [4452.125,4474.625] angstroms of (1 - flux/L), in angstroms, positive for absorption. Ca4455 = 0.88 angstroms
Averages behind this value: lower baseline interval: 33.2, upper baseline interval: 33.1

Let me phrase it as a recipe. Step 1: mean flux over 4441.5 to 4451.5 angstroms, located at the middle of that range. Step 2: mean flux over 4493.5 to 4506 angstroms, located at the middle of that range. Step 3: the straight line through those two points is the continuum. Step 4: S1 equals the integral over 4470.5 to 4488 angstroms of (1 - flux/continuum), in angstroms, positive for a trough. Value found 0.2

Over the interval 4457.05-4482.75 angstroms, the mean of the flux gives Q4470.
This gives 32.7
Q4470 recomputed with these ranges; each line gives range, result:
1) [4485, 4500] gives 33.9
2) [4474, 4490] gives 33.2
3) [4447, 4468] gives 31.9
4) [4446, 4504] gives 33.1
